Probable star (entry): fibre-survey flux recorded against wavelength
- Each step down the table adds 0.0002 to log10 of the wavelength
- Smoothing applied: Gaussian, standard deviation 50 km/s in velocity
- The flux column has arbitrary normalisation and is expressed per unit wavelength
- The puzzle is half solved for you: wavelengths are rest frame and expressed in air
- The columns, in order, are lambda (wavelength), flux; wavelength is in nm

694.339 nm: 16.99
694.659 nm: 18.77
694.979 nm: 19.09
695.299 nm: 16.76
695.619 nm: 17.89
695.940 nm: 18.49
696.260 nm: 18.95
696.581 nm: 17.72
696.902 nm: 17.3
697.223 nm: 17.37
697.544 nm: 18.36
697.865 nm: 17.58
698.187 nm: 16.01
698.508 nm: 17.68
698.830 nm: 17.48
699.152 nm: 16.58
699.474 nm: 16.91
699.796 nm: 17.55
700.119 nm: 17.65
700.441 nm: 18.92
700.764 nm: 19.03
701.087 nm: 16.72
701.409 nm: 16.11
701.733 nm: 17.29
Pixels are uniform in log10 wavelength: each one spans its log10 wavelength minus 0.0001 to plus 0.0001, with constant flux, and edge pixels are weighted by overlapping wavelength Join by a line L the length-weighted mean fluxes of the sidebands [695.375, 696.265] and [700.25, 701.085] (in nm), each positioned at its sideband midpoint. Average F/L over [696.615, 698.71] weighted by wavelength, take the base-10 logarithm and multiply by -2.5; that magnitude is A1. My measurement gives 0.055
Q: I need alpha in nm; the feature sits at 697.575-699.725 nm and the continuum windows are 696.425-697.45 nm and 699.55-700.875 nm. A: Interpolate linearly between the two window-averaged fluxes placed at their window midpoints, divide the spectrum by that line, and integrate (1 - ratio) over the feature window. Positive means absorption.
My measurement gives 0.09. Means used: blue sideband 17.5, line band 17.1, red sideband 18.2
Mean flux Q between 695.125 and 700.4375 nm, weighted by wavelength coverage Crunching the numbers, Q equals 17.6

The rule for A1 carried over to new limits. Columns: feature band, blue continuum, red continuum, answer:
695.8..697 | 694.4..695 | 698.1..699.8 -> -0.01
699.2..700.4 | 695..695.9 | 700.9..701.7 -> -0.03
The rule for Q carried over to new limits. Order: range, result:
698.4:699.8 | 17.2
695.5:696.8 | 18.2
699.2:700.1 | 17.2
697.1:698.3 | 17.4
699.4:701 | 18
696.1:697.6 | 17.9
